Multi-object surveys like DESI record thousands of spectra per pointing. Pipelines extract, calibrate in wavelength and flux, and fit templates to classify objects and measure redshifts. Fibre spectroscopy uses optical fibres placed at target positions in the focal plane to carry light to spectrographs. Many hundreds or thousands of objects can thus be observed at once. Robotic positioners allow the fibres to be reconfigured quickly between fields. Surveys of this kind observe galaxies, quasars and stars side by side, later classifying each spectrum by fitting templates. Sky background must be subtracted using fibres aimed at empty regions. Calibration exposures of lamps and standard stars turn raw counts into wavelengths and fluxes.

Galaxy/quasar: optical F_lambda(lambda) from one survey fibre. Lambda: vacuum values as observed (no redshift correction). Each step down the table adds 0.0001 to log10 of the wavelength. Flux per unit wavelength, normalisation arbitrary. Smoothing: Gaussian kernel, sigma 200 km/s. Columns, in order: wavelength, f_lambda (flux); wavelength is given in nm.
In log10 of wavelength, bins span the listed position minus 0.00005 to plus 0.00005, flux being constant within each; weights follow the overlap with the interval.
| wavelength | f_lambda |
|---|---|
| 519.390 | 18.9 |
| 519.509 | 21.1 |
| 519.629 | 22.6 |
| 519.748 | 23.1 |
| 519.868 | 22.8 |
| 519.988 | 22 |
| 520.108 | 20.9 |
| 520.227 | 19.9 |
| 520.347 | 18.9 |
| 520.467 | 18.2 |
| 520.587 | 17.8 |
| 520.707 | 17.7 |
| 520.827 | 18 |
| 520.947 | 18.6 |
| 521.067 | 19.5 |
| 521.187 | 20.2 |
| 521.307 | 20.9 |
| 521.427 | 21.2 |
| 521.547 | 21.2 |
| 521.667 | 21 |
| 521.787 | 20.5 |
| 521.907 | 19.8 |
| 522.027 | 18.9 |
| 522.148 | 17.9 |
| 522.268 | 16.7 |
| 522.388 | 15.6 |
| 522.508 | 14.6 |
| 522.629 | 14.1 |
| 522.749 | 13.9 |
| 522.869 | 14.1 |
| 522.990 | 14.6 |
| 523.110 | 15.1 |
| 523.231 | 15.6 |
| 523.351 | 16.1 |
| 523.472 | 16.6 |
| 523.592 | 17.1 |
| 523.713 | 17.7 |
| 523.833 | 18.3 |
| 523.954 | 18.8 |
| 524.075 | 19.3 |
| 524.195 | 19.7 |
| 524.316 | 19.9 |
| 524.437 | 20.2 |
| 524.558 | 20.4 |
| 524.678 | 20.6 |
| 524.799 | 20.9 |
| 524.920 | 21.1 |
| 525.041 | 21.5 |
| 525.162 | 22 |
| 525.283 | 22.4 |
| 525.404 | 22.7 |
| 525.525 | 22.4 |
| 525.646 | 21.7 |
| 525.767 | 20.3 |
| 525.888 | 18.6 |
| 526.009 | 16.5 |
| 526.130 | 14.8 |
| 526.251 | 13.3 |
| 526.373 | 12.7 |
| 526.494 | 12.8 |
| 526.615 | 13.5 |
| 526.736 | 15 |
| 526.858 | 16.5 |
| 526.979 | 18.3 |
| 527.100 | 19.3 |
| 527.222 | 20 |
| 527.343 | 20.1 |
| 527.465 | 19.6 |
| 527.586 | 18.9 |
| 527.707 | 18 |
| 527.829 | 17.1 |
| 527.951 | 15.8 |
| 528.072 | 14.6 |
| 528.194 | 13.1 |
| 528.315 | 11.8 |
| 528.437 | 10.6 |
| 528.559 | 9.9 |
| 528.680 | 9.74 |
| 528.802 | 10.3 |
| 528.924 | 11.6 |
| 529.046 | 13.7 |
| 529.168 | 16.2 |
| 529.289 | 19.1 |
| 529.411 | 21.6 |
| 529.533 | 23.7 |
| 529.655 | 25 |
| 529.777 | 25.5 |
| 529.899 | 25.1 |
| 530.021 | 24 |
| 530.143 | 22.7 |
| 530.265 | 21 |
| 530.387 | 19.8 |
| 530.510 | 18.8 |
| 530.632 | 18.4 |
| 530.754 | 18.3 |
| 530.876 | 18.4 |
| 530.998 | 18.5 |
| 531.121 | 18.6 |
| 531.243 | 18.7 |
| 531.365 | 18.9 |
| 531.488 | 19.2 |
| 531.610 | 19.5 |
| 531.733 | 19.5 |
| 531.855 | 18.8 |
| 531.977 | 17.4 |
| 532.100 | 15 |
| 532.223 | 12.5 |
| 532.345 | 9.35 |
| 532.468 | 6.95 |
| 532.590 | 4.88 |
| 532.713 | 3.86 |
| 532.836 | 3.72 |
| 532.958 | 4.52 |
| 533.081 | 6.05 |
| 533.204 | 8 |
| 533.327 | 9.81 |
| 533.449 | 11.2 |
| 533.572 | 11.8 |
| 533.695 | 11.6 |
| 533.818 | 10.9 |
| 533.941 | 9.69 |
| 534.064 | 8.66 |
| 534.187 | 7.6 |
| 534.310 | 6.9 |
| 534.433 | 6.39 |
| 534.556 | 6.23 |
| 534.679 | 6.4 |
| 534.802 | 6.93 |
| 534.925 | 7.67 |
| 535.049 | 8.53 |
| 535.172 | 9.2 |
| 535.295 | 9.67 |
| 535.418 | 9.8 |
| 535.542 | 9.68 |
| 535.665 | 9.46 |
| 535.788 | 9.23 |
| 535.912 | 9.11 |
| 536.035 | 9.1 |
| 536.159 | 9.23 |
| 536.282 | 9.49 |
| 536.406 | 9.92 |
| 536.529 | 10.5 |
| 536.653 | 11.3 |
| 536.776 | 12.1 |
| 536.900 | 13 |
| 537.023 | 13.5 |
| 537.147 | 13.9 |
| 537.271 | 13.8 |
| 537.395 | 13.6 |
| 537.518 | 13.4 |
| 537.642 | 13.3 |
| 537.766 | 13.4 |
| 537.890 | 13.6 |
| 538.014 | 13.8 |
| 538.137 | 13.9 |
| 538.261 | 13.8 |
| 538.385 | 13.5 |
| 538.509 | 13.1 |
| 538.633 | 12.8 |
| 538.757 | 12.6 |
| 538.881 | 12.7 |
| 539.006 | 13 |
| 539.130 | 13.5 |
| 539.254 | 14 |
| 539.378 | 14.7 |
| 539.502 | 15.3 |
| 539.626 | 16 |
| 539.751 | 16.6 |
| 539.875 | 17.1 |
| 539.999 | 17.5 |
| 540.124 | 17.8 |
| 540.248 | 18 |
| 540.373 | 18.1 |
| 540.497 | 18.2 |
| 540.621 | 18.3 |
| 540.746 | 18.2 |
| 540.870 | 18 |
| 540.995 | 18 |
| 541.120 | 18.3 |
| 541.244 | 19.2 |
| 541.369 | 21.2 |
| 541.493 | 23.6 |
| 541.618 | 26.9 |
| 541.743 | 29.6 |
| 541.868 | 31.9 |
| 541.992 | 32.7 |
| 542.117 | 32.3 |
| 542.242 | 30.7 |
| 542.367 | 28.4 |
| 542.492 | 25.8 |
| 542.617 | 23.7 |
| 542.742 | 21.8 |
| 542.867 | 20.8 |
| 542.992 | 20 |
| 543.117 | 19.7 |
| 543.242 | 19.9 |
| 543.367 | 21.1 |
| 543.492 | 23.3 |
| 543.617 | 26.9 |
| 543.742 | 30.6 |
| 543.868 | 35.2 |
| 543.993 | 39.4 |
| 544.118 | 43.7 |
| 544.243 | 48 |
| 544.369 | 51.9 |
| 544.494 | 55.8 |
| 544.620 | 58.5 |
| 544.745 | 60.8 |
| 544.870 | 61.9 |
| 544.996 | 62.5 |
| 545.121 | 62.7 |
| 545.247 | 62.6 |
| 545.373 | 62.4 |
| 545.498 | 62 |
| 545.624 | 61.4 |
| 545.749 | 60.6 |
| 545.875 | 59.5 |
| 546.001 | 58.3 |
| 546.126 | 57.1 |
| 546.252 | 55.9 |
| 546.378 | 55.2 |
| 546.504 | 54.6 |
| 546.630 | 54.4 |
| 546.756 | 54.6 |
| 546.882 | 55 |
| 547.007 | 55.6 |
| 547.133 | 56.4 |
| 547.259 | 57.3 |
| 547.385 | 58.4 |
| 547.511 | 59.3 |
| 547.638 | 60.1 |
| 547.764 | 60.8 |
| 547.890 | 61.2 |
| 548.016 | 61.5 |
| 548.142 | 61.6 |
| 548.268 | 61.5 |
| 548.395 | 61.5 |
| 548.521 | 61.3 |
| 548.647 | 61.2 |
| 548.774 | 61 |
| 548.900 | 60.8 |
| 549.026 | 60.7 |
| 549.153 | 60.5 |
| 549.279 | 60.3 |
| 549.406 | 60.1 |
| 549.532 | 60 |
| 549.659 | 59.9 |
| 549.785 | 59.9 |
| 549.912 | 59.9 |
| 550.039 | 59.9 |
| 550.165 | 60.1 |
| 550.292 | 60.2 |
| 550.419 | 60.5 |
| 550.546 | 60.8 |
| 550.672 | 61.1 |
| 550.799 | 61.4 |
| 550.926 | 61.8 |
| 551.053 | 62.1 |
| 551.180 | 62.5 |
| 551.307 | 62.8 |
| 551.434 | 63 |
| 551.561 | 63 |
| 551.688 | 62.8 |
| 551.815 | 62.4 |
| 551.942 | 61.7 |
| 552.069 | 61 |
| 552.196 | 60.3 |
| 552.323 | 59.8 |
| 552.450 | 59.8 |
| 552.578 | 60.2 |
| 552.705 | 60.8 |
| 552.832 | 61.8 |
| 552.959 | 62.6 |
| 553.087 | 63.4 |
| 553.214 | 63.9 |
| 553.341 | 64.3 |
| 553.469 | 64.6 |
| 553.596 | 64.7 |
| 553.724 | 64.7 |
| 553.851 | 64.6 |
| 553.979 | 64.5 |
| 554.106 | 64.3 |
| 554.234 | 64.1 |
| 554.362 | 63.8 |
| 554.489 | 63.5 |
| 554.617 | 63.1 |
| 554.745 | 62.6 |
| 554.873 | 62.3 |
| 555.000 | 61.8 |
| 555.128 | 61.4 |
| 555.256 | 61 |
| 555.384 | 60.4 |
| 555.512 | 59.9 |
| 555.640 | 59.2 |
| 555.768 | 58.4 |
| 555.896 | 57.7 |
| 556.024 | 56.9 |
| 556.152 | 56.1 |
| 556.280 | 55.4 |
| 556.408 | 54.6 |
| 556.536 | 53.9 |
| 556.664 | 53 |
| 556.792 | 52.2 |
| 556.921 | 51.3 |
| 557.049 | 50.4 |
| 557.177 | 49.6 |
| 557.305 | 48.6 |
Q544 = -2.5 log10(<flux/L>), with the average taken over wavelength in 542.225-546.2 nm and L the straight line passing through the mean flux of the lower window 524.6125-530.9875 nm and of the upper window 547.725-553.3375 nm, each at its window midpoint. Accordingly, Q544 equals 0.157 mag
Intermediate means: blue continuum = 18.1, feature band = 43.2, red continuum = 61.3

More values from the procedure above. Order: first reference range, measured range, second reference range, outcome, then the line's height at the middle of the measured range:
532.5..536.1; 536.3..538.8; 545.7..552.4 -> 0.443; 19.5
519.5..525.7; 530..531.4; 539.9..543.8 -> 0.061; 20.7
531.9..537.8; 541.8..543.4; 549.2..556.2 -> 0.249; 32.2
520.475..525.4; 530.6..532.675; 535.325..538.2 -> -0.116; 14.2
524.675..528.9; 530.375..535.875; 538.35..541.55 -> 0.402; 16.7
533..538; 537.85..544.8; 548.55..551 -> 0.307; 30.7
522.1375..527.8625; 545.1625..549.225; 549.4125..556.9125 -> -0.148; 51.7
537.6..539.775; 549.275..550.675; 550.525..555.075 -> -0.142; 52.8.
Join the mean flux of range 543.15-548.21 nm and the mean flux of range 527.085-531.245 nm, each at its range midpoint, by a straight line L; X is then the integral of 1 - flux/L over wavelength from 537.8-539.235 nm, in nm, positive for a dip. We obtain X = 0.92 nm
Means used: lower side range 17.9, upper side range 52.5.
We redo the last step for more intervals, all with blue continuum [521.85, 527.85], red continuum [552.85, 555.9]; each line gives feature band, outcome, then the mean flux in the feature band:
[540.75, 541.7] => 0.49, 20.8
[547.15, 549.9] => -0.34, 60.3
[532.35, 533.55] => 0.93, 6.86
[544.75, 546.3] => -0.36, 60.6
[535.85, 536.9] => 0.75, 10.3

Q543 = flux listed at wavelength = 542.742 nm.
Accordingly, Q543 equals 21.8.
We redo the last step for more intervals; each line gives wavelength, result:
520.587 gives 17.8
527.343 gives 20.1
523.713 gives 17.7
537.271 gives 13.8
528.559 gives 9.9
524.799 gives 20.9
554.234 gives 64.1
